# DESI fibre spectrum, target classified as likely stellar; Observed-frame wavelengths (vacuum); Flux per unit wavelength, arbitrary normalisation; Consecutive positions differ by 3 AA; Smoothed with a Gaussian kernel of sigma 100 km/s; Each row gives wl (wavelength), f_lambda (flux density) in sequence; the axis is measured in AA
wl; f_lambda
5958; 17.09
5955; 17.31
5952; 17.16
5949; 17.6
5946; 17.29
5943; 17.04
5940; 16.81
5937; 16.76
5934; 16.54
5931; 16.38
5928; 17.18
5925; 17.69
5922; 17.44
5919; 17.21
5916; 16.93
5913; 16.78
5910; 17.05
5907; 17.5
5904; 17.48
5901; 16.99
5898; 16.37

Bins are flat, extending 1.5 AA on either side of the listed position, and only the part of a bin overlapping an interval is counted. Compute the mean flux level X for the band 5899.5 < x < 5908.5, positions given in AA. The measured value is 17.3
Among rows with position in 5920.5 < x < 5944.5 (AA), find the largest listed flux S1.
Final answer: 17.69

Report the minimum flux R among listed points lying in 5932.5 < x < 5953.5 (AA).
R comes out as 16.54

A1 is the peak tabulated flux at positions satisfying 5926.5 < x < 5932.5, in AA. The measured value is 17.18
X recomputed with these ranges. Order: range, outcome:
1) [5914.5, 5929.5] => 17.3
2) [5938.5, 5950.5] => 17.2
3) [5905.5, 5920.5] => 17.1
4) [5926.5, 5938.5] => 16.7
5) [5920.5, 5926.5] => 17.6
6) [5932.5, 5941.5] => 16.7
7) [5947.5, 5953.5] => 17.4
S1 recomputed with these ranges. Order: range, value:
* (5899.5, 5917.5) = 17.5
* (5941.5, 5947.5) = 17.29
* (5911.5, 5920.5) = 17.21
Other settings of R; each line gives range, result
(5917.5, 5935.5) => 16.38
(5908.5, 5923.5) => 16.78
